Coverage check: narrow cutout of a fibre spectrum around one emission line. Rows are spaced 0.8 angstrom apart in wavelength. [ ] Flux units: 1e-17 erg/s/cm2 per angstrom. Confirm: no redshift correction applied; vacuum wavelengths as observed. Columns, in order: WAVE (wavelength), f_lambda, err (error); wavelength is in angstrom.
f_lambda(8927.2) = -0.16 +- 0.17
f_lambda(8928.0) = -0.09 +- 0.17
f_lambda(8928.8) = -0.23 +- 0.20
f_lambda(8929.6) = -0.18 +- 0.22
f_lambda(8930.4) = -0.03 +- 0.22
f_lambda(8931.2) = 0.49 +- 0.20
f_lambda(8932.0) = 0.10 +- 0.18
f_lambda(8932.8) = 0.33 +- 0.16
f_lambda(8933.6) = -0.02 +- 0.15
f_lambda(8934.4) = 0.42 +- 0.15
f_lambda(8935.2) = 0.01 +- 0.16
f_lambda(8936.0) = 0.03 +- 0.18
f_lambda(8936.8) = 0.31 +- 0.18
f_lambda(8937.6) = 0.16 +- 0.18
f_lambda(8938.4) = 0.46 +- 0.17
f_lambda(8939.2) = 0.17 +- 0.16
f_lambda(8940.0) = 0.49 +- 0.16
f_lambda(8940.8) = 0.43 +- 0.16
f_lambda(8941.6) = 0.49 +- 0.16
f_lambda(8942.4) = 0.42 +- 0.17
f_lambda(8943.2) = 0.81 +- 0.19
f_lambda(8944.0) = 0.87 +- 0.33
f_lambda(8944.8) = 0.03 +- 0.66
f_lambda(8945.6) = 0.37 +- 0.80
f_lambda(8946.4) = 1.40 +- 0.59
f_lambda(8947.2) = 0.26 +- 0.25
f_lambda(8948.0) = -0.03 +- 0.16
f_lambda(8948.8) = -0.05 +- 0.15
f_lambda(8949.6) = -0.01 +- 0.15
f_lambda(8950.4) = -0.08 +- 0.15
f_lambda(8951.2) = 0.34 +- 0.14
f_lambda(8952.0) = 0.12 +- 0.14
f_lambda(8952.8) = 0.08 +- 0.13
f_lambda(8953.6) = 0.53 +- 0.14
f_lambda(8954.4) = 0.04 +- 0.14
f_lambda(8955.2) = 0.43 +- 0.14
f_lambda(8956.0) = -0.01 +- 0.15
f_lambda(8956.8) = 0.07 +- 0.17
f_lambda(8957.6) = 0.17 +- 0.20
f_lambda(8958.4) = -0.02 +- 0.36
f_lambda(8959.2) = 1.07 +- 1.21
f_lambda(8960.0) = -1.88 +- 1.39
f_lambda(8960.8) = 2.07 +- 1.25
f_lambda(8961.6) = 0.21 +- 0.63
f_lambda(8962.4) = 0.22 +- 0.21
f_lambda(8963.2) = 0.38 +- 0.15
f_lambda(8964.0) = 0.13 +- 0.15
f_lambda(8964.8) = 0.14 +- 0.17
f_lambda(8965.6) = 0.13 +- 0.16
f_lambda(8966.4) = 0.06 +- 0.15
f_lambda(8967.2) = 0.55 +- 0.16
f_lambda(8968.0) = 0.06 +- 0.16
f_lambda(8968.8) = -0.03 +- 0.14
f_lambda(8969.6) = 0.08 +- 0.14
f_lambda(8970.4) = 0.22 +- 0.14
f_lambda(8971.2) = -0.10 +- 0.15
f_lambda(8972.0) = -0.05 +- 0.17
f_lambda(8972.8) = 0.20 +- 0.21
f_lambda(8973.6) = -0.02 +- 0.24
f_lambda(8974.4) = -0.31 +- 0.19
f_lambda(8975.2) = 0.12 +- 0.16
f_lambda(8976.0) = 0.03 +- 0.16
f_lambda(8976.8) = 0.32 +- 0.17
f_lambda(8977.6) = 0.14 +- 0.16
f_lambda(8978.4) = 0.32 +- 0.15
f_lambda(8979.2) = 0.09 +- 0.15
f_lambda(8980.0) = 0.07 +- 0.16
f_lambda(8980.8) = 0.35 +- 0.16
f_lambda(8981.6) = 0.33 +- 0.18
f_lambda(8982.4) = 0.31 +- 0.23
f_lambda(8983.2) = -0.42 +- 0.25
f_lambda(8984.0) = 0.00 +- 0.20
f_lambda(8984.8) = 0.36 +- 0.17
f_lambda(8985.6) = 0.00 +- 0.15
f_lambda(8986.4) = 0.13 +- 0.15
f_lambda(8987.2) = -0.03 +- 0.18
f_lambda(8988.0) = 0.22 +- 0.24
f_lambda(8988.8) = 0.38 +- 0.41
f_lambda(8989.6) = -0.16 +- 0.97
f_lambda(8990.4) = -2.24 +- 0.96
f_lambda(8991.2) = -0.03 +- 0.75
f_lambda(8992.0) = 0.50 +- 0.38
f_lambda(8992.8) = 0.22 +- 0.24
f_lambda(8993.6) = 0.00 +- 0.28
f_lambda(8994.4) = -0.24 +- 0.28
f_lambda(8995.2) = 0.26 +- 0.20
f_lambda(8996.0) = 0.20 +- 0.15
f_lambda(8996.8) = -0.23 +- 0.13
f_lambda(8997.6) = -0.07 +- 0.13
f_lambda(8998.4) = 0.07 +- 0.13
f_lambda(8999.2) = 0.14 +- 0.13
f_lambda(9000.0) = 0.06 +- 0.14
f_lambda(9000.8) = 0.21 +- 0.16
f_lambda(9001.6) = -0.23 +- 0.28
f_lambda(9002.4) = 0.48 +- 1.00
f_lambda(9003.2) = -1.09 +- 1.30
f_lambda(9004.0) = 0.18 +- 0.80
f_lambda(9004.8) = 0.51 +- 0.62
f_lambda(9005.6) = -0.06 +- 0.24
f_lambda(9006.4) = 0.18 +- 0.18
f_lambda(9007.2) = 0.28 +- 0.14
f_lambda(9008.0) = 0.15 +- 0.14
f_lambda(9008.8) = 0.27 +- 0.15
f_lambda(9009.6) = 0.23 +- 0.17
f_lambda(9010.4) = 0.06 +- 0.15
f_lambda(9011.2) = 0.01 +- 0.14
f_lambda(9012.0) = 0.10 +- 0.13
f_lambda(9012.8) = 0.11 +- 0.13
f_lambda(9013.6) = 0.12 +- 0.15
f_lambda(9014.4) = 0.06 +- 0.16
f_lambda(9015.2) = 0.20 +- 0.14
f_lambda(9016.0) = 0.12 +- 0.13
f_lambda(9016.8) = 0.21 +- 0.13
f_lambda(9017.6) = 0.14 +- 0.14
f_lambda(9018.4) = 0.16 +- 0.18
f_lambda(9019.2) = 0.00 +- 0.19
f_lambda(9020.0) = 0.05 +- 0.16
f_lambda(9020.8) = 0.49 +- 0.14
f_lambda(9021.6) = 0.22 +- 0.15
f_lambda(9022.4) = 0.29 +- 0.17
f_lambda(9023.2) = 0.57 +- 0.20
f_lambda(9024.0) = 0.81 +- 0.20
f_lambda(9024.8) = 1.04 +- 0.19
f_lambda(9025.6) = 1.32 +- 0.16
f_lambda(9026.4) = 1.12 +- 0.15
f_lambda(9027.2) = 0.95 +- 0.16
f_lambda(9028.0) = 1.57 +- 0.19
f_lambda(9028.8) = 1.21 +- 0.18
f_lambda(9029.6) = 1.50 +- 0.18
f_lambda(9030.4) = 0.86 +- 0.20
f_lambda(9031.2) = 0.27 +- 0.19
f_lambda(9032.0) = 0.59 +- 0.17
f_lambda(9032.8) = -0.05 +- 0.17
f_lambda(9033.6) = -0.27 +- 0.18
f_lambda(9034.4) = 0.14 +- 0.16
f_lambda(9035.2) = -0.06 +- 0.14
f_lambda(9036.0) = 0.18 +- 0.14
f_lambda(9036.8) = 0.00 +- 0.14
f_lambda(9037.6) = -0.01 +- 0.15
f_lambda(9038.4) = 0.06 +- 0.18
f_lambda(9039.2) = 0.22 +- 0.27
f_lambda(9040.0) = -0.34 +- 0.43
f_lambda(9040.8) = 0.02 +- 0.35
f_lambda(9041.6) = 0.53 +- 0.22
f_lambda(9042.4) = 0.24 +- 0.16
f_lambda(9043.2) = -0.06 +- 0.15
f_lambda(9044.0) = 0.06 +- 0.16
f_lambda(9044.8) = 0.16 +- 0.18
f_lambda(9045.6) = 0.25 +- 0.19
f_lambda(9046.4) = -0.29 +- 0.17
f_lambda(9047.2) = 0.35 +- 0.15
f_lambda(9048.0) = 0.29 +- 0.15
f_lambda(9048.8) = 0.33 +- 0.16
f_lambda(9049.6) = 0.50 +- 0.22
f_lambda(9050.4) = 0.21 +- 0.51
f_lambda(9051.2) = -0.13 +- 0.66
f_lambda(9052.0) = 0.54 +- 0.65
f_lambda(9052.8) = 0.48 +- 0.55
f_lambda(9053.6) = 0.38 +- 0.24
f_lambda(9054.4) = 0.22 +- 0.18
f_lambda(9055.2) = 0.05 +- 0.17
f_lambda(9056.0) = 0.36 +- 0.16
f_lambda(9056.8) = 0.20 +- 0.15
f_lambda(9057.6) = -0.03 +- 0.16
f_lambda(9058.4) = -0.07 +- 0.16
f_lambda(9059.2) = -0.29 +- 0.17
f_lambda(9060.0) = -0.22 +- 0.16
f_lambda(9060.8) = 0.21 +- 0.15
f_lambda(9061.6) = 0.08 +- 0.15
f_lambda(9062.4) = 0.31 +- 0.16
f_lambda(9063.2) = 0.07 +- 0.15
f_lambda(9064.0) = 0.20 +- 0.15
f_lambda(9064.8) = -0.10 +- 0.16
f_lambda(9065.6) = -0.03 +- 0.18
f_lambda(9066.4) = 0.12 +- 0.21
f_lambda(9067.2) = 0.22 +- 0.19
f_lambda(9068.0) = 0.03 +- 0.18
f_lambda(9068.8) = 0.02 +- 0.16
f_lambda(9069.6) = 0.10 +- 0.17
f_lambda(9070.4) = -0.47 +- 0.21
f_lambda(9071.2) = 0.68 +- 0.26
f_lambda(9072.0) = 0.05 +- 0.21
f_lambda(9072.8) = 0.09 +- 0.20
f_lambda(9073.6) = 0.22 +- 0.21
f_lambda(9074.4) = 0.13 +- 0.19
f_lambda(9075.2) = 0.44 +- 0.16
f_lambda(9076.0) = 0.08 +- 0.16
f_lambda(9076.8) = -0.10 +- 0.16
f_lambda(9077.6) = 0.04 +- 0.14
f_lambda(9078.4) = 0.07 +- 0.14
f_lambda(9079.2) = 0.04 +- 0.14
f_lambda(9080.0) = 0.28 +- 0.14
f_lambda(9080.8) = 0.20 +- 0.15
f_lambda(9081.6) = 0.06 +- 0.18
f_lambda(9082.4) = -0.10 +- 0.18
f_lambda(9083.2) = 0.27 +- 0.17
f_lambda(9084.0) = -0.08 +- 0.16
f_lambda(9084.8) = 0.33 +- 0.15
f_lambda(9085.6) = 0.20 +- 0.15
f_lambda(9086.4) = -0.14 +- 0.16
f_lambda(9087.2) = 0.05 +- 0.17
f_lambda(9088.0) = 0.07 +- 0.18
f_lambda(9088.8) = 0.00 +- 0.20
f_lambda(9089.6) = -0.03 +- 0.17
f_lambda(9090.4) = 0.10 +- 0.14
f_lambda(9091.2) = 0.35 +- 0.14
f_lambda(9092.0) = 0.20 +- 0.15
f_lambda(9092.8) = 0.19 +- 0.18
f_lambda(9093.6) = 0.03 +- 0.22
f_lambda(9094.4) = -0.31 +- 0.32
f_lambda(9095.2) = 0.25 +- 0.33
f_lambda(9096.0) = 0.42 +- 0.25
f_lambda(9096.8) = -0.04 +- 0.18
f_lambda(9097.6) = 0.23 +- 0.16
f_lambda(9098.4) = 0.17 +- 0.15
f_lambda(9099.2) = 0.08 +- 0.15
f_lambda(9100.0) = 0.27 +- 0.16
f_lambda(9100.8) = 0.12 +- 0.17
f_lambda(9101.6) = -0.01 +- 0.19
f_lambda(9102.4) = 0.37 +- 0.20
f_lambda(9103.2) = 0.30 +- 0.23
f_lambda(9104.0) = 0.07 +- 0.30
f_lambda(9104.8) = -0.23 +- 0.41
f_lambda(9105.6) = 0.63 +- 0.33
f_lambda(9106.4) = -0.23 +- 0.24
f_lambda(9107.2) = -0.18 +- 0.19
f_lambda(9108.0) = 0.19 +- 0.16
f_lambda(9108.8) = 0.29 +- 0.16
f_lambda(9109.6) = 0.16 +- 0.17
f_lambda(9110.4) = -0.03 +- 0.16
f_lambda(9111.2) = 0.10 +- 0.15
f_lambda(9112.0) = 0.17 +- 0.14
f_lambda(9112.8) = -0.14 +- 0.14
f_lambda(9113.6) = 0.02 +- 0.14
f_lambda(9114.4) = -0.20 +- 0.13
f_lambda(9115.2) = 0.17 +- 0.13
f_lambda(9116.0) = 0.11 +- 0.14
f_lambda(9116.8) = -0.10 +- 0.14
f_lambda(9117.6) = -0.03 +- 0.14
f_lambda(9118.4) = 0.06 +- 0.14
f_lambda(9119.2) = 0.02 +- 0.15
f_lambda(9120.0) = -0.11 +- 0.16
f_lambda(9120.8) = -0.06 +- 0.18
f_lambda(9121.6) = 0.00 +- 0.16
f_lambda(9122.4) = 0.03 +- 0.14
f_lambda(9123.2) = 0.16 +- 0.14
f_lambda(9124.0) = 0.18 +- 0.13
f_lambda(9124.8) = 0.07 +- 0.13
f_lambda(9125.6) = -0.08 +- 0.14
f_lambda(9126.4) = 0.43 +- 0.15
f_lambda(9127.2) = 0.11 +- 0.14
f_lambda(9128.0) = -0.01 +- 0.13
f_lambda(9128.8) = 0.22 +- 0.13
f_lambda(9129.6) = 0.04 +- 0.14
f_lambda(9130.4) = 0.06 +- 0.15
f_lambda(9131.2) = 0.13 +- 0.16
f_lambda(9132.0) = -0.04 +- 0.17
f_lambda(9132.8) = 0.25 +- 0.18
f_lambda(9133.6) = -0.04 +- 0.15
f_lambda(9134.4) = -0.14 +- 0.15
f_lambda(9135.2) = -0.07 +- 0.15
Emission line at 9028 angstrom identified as [O III] 5007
